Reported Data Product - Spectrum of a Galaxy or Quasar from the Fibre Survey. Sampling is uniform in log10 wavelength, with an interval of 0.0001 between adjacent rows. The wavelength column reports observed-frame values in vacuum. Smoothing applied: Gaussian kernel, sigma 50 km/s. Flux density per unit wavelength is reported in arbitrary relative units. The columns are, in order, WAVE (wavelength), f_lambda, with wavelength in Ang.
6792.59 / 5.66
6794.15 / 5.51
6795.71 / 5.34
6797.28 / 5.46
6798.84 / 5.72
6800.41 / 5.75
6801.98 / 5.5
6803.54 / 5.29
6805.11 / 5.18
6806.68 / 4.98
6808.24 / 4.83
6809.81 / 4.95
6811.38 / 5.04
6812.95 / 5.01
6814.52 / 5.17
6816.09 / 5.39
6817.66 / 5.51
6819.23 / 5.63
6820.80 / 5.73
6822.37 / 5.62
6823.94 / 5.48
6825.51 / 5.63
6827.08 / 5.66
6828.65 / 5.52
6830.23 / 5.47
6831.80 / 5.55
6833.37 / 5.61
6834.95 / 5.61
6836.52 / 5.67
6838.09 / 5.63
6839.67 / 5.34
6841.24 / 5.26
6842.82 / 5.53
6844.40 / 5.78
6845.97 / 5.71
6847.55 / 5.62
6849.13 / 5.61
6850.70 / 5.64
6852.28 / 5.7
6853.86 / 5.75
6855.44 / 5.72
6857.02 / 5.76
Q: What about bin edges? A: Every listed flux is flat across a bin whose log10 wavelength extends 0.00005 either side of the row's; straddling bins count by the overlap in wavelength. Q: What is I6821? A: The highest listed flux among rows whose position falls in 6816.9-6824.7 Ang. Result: 5.73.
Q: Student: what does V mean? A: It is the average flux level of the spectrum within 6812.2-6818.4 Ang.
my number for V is 5.27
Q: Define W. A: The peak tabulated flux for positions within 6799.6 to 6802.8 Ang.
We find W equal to 5.75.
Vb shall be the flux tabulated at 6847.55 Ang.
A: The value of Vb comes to 5.62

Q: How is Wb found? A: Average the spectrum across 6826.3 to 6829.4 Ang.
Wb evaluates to 5.59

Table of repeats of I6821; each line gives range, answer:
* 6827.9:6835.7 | 5.61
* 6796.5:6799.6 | 5.72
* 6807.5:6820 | 5.63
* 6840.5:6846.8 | 5.78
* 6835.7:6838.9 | 5.67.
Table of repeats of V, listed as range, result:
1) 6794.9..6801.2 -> 5.56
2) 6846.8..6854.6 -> 5.66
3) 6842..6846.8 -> 5.66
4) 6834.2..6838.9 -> 5.64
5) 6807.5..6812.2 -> 4.94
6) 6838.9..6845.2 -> 5.48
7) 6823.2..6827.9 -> 5.6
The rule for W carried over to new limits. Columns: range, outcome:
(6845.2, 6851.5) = 5.71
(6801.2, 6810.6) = 5.5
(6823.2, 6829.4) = 5.66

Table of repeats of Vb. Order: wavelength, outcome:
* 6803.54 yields 5.29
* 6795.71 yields 5.34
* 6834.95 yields 5.61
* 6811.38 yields 5.04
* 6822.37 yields 5.62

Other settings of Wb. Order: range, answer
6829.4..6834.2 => 5.53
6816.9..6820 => 5.57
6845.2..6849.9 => 5.64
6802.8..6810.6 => 5.04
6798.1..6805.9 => 5.48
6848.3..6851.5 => 5.63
